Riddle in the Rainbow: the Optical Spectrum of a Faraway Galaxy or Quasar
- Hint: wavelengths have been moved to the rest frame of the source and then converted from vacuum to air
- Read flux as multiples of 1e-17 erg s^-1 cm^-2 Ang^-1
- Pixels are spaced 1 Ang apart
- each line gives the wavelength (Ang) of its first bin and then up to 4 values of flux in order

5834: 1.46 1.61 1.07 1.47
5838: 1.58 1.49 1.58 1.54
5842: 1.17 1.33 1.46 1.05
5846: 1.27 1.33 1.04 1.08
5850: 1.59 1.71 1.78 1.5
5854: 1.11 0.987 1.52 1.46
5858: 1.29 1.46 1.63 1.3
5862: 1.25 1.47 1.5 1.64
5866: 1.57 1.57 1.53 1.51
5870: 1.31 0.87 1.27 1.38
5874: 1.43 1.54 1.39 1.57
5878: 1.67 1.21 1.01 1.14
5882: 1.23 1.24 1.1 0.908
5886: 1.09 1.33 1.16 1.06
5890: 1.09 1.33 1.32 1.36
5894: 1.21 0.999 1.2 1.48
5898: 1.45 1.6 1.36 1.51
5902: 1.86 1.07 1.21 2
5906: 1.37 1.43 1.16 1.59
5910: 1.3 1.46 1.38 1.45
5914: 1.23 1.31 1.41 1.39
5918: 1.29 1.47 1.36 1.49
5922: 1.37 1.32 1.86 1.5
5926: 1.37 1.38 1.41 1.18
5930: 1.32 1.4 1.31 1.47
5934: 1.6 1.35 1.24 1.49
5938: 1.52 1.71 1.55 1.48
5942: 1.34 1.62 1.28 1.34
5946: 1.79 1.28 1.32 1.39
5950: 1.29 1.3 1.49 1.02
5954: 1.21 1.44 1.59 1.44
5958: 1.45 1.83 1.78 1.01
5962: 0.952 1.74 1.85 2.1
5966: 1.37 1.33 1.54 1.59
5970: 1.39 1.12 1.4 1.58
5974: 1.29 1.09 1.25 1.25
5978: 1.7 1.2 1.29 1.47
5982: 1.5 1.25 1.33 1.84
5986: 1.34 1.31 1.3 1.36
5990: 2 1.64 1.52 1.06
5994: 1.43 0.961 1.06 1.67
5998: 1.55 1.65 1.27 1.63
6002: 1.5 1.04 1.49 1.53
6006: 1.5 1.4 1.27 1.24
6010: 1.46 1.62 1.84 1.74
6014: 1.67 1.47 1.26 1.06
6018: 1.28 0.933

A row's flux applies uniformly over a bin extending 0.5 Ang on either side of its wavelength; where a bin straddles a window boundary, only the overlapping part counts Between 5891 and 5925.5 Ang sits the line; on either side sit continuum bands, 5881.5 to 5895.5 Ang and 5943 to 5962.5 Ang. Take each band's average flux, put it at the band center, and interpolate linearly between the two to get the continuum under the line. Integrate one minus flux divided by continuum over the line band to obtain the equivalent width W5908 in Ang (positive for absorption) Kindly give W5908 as -4.6 Ang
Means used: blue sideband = 1.17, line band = 1.4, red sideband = 1.39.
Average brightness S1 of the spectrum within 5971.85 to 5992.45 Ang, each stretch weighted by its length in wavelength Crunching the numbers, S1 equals 1.42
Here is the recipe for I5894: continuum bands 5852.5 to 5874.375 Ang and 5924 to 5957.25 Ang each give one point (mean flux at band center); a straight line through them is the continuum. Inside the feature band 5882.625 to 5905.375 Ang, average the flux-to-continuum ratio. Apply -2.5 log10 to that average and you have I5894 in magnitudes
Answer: 0.08 mag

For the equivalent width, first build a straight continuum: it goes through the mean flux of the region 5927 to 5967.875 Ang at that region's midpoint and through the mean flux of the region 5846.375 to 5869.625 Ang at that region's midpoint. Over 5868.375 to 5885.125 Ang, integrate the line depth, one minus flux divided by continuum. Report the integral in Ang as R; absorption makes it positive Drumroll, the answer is 1.61 Ang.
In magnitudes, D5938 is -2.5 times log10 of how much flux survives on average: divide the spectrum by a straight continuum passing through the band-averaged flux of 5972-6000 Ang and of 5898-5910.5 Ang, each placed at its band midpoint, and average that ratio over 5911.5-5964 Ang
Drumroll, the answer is 0.01 mag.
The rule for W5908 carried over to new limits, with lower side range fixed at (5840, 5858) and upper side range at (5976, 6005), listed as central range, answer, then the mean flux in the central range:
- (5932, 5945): -0.6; 1.46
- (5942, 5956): 0.2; 1.37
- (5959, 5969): -1.0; 1.54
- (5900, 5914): -0.6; 1.43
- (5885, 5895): 1.3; 1.19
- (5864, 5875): -0.5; 1.42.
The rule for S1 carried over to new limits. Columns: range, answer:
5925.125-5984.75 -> 1.42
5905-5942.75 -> 1.42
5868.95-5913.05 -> 1.32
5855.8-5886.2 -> 1.36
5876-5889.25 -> 1.22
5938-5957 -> 1.42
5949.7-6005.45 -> 1.42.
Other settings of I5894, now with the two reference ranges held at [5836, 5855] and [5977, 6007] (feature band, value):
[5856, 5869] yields -0.073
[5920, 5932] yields -0.008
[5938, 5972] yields -0.031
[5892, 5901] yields 0.040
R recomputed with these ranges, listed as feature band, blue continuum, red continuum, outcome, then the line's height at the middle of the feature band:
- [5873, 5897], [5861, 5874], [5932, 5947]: 2.8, 1.42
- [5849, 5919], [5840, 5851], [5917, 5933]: -0.2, 1.36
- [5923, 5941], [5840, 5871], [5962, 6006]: -0.4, 1.42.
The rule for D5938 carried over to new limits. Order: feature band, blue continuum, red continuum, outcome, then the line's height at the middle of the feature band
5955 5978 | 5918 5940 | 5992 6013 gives -0.02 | 1.43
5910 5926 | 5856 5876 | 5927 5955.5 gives -0.01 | 1.41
